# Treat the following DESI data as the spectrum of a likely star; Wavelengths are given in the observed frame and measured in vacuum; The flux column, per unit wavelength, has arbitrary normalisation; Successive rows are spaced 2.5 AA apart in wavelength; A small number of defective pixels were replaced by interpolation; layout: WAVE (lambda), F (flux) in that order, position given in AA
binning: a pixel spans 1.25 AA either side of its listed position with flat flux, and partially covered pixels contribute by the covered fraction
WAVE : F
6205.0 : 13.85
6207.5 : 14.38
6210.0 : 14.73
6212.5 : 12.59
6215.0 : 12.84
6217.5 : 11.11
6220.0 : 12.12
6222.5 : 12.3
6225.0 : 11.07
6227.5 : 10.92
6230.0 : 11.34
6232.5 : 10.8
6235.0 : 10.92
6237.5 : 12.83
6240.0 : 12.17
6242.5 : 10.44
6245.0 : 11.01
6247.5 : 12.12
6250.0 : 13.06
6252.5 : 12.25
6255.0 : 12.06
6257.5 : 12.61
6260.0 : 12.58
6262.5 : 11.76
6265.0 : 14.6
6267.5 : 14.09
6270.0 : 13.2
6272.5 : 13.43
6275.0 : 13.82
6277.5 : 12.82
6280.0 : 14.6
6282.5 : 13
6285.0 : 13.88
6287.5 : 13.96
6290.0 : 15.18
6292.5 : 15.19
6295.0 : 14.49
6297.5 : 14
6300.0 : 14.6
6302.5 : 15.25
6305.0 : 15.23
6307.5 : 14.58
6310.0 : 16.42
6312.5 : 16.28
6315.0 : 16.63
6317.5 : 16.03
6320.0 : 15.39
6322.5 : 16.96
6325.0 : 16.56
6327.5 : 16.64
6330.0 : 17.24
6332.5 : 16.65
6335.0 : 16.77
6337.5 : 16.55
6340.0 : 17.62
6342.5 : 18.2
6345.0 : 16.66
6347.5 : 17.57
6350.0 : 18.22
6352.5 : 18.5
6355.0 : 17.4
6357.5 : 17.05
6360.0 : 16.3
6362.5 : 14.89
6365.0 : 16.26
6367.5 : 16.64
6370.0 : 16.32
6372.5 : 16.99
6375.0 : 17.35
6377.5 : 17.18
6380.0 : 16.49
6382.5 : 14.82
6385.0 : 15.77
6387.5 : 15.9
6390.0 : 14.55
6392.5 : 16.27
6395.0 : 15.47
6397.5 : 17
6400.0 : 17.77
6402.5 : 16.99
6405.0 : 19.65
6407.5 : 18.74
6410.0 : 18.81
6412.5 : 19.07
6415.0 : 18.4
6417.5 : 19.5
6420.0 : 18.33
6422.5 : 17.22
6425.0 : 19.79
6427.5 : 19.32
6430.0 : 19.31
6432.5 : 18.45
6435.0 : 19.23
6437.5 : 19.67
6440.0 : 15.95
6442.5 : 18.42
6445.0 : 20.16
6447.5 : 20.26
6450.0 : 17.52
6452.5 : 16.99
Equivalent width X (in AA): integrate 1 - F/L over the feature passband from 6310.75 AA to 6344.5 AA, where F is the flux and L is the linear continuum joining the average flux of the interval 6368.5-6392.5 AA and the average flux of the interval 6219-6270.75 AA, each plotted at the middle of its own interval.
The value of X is -5.0 AA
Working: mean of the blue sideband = 12.1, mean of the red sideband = 16.2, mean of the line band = 16.7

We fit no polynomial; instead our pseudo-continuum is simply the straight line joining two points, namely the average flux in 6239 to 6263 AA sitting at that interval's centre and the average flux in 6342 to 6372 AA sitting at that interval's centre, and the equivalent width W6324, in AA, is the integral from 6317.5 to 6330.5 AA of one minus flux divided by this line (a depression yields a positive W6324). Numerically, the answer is -0.9 AA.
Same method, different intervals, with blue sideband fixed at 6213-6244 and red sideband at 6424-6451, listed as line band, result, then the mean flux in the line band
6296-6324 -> -2.17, 15.6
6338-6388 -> -1.66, 16.8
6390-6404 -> 0.76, 16.6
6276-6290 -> -0.29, 13.8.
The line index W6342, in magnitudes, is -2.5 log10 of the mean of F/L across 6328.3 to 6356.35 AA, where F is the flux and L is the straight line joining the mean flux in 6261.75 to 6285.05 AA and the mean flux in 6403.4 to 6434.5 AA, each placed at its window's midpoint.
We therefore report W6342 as -0.09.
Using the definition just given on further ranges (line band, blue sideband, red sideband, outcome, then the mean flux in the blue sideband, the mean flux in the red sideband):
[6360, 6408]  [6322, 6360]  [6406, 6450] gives 0.09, 17.2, 18.8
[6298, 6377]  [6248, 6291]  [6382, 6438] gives -0.07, 13.3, 17.8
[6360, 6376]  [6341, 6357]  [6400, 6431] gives 0.10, 17.7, 18.7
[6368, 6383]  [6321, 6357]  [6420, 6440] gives 0.08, 17.2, 18.8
